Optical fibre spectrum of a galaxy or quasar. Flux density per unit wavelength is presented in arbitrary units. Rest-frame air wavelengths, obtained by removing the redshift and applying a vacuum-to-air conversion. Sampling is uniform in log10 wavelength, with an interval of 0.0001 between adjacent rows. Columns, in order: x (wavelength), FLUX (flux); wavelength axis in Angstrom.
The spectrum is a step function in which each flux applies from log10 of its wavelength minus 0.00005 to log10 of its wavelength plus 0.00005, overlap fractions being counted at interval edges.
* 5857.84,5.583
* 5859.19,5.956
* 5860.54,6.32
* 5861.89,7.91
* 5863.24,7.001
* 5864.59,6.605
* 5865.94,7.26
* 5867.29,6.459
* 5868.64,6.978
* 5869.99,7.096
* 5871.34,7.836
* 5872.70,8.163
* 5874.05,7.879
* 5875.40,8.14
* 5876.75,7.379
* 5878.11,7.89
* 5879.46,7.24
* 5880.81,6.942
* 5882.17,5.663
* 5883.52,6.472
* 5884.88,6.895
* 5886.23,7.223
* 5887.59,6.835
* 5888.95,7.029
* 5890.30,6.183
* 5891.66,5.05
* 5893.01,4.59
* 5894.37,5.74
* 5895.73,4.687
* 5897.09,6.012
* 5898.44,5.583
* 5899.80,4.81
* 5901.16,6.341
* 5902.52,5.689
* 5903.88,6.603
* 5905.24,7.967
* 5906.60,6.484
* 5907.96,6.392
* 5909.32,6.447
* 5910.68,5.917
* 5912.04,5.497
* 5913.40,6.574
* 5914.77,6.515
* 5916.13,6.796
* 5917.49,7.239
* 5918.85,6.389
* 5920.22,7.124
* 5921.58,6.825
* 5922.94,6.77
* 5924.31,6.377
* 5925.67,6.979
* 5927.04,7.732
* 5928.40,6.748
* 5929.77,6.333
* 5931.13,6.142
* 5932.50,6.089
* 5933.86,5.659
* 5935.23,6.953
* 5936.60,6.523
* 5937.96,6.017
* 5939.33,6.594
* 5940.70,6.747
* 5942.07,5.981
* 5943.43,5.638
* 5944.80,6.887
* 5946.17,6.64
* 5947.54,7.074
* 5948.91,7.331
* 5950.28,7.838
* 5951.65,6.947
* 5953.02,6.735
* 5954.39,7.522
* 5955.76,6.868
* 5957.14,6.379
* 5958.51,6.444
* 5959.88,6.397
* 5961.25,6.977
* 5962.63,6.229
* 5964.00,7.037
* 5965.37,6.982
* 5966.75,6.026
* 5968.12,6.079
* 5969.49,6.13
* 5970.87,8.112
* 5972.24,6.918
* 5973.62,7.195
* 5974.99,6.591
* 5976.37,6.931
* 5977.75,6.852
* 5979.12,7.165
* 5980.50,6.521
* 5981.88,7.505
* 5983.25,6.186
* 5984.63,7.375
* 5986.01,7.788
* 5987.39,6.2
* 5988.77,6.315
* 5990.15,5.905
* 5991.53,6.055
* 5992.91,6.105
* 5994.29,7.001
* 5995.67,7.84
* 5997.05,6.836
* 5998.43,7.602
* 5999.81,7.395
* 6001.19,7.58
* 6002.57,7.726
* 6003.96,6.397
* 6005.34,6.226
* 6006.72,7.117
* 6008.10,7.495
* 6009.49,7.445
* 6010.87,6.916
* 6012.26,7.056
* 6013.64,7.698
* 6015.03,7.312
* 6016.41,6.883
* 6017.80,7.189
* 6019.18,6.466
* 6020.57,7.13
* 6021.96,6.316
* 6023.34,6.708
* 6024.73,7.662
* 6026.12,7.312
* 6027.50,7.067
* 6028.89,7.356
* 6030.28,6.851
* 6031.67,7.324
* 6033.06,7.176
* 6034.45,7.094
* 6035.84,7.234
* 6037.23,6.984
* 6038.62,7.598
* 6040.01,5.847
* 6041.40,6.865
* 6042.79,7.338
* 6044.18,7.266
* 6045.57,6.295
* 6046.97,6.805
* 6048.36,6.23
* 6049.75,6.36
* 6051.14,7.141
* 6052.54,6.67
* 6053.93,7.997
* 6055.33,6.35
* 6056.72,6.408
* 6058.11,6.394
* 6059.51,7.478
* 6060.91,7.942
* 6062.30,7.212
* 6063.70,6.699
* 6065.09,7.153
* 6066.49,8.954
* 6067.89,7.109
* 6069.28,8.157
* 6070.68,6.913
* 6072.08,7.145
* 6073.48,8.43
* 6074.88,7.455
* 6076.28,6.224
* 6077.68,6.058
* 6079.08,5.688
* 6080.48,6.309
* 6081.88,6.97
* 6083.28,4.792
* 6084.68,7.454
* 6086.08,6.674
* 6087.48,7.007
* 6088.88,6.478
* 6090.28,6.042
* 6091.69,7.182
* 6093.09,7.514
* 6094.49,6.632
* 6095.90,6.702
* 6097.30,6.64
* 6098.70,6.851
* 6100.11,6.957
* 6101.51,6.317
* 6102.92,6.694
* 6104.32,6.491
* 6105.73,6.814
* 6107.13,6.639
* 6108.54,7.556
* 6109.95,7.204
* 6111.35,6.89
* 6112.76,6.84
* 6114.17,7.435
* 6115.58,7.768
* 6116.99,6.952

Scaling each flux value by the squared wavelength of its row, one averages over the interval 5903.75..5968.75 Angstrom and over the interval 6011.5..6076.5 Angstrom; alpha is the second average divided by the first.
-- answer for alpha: 1.11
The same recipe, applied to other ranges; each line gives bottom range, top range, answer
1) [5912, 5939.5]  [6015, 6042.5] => 1.10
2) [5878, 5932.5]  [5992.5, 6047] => 1.15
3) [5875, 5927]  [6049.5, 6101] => 1.14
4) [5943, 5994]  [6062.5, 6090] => 1.06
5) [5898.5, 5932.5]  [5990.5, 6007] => 1.10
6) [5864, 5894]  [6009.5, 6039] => 1.08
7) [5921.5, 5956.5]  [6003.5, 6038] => 1.09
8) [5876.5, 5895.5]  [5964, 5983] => 1.09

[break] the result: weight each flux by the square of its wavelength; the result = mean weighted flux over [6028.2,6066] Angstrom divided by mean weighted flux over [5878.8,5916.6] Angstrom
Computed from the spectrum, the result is 1.18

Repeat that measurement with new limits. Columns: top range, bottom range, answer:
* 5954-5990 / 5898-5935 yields 1.07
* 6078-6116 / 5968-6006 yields 1.02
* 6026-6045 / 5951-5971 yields 1.09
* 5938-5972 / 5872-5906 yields 1.05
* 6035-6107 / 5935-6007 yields 1.05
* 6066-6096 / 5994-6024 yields 0.99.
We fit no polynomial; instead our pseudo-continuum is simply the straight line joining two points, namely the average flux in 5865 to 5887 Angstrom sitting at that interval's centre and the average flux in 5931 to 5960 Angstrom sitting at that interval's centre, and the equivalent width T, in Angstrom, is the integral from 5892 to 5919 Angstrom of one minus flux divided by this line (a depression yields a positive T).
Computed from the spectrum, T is 3.3 Angstrom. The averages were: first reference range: 7.21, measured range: 6.1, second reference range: 6.62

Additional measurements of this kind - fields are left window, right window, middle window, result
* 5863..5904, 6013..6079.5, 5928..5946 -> 1.1 Angstrom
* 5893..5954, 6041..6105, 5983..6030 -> -2.2 Angstrom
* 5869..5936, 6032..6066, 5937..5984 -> -0.2 Angstrom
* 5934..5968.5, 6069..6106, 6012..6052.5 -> -1.6 Angstrom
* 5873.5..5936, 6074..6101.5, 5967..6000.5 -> -1.5 Angstrom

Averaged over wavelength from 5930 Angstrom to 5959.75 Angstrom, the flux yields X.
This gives 6.61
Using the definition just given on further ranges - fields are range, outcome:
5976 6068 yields 7.01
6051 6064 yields 7.03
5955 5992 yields 6.71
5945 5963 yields 6.88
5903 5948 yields 6.56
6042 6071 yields 7.09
